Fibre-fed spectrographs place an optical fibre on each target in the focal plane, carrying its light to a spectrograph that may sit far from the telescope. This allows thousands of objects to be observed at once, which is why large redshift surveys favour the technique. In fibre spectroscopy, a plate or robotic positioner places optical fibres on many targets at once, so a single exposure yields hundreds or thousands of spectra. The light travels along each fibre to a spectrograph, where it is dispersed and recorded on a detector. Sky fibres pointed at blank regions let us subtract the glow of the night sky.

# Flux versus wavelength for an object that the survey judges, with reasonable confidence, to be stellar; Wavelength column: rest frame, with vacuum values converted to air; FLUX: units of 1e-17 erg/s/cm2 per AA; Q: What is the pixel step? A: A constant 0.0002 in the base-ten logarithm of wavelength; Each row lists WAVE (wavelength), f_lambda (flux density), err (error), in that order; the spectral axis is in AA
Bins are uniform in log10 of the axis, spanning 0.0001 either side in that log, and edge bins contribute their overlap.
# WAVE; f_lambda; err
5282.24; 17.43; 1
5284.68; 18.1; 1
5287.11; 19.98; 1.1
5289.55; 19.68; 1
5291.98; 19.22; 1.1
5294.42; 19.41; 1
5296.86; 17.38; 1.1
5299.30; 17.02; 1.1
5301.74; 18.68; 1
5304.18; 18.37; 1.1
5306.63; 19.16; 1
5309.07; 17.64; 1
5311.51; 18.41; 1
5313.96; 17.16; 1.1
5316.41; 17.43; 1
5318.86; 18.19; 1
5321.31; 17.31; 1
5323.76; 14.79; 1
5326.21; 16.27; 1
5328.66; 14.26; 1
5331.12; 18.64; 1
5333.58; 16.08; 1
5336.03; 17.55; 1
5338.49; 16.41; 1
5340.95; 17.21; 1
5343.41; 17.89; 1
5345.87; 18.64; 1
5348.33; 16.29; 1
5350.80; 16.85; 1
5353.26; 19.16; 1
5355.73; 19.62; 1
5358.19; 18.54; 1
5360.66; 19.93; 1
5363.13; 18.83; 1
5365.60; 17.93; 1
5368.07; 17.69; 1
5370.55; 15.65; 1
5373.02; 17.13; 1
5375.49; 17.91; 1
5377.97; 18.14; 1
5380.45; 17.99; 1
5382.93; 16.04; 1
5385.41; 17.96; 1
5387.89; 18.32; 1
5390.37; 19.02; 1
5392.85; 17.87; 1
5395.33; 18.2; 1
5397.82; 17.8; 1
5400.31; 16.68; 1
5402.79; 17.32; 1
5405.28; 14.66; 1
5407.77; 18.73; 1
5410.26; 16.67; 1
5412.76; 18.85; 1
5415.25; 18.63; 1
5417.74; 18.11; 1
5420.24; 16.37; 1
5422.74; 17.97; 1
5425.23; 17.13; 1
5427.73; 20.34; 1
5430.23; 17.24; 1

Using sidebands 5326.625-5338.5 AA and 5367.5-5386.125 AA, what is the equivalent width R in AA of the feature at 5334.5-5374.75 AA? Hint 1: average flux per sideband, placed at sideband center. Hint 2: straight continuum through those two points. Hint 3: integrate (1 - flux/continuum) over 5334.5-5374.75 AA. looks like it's -2.12 AA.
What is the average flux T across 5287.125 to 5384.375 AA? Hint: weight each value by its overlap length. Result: 17.7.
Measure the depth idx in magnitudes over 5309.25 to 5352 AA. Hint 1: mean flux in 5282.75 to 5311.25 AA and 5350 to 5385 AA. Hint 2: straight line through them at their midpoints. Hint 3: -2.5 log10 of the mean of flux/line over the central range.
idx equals 0.08 mag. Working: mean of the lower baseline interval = 18.6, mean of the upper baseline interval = 18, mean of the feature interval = 17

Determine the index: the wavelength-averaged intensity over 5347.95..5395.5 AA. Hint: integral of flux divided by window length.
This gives 18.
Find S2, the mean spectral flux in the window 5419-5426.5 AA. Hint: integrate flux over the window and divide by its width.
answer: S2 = 17.2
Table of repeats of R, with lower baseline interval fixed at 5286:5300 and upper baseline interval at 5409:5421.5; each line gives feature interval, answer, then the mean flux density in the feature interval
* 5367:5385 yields 0.82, 17.2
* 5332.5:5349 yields 1.08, 17.2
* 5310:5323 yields 0.72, 17.6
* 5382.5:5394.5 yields -0.01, 18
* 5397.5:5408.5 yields 0.58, 16.9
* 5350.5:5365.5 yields -0.52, 18.9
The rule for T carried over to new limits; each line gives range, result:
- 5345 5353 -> 17.4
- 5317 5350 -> 16.9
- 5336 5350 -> 17.3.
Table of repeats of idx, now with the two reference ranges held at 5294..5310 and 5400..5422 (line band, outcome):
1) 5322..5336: 0.11 mag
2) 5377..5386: 0.01 mag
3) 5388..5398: -0.05 mag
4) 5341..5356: 0.00 mag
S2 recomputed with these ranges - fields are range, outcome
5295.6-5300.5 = 17.2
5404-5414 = 17.2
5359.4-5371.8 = 18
